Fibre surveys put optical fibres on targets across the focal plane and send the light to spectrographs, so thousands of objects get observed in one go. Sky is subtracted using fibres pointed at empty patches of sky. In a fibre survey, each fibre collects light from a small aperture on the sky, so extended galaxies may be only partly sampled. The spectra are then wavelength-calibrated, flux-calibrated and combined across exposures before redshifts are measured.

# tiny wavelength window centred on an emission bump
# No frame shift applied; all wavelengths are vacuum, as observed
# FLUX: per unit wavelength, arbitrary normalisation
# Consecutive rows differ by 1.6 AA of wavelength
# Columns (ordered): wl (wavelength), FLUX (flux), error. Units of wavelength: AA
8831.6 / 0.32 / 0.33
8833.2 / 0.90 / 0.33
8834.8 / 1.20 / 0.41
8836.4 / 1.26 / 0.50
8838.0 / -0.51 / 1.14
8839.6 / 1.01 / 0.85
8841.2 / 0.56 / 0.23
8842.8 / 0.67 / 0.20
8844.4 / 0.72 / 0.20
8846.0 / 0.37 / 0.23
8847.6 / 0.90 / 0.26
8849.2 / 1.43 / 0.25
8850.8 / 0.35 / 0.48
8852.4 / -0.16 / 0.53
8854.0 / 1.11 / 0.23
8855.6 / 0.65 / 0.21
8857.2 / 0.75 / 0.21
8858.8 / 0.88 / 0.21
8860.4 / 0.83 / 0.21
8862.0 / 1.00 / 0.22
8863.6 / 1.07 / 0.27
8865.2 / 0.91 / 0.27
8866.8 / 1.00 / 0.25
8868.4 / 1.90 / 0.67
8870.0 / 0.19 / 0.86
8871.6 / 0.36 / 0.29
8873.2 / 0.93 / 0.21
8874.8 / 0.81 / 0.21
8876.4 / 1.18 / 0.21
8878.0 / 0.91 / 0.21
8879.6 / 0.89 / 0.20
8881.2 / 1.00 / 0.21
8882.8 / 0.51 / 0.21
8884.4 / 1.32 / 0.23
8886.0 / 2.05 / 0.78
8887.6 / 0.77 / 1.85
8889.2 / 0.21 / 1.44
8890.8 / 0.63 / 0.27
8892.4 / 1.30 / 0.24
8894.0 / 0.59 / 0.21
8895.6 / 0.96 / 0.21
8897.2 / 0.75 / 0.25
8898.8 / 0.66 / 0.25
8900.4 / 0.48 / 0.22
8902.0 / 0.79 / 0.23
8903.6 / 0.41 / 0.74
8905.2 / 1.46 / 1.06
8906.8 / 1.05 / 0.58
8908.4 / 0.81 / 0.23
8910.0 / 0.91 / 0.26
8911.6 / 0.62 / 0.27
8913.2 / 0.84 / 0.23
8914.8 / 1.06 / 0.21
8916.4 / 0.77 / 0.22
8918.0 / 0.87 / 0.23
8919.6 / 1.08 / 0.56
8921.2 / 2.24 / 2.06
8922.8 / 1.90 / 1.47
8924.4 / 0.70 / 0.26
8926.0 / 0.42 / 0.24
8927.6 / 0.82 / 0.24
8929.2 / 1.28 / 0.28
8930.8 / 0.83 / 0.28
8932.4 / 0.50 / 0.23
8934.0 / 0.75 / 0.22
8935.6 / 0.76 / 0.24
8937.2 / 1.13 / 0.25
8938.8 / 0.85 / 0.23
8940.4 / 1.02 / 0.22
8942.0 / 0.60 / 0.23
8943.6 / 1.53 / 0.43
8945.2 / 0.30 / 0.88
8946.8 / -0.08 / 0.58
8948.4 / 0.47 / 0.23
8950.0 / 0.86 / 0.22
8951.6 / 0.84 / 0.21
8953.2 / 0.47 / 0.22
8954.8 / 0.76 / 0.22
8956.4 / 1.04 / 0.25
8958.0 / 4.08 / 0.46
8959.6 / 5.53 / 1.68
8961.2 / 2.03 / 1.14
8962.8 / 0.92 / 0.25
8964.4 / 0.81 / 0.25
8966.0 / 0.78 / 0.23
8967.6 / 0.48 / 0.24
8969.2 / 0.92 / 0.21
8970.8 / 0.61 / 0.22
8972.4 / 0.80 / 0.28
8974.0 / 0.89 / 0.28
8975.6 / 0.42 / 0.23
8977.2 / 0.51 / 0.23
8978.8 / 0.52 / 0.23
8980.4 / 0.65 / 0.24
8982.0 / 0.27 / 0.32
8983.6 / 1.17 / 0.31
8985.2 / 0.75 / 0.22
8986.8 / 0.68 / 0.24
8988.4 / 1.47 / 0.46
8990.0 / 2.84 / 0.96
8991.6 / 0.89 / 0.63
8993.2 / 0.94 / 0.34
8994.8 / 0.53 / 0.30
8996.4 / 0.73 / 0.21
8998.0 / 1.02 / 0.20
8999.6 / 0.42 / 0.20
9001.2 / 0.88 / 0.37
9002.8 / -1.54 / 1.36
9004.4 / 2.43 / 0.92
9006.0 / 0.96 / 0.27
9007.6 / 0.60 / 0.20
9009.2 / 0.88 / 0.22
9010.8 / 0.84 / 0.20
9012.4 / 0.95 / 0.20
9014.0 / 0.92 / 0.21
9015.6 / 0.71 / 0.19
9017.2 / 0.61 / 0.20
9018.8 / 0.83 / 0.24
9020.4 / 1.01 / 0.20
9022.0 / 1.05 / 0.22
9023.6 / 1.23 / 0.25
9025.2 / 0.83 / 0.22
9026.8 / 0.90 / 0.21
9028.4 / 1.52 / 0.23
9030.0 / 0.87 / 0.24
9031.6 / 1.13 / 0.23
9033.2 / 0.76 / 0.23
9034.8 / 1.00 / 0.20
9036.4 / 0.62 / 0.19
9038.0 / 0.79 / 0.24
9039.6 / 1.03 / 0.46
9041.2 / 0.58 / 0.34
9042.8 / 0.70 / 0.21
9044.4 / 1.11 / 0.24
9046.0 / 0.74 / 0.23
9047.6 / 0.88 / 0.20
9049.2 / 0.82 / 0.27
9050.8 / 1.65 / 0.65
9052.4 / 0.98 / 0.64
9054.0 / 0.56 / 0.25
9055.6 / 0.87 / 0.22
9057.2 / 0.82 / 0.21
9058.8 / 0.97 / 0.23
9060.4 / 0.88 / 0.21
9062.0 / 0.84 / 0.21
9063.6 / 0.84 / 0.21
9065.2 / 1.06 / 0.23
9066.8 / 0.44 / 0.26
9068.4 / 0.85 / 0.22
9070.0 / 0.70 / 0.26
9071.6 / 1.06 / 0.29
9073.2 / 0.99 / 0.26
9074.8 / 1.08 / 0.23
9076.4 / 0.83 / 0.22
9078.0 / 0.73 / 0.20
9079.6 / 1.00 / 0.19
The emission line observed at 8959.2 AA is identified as H-beta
